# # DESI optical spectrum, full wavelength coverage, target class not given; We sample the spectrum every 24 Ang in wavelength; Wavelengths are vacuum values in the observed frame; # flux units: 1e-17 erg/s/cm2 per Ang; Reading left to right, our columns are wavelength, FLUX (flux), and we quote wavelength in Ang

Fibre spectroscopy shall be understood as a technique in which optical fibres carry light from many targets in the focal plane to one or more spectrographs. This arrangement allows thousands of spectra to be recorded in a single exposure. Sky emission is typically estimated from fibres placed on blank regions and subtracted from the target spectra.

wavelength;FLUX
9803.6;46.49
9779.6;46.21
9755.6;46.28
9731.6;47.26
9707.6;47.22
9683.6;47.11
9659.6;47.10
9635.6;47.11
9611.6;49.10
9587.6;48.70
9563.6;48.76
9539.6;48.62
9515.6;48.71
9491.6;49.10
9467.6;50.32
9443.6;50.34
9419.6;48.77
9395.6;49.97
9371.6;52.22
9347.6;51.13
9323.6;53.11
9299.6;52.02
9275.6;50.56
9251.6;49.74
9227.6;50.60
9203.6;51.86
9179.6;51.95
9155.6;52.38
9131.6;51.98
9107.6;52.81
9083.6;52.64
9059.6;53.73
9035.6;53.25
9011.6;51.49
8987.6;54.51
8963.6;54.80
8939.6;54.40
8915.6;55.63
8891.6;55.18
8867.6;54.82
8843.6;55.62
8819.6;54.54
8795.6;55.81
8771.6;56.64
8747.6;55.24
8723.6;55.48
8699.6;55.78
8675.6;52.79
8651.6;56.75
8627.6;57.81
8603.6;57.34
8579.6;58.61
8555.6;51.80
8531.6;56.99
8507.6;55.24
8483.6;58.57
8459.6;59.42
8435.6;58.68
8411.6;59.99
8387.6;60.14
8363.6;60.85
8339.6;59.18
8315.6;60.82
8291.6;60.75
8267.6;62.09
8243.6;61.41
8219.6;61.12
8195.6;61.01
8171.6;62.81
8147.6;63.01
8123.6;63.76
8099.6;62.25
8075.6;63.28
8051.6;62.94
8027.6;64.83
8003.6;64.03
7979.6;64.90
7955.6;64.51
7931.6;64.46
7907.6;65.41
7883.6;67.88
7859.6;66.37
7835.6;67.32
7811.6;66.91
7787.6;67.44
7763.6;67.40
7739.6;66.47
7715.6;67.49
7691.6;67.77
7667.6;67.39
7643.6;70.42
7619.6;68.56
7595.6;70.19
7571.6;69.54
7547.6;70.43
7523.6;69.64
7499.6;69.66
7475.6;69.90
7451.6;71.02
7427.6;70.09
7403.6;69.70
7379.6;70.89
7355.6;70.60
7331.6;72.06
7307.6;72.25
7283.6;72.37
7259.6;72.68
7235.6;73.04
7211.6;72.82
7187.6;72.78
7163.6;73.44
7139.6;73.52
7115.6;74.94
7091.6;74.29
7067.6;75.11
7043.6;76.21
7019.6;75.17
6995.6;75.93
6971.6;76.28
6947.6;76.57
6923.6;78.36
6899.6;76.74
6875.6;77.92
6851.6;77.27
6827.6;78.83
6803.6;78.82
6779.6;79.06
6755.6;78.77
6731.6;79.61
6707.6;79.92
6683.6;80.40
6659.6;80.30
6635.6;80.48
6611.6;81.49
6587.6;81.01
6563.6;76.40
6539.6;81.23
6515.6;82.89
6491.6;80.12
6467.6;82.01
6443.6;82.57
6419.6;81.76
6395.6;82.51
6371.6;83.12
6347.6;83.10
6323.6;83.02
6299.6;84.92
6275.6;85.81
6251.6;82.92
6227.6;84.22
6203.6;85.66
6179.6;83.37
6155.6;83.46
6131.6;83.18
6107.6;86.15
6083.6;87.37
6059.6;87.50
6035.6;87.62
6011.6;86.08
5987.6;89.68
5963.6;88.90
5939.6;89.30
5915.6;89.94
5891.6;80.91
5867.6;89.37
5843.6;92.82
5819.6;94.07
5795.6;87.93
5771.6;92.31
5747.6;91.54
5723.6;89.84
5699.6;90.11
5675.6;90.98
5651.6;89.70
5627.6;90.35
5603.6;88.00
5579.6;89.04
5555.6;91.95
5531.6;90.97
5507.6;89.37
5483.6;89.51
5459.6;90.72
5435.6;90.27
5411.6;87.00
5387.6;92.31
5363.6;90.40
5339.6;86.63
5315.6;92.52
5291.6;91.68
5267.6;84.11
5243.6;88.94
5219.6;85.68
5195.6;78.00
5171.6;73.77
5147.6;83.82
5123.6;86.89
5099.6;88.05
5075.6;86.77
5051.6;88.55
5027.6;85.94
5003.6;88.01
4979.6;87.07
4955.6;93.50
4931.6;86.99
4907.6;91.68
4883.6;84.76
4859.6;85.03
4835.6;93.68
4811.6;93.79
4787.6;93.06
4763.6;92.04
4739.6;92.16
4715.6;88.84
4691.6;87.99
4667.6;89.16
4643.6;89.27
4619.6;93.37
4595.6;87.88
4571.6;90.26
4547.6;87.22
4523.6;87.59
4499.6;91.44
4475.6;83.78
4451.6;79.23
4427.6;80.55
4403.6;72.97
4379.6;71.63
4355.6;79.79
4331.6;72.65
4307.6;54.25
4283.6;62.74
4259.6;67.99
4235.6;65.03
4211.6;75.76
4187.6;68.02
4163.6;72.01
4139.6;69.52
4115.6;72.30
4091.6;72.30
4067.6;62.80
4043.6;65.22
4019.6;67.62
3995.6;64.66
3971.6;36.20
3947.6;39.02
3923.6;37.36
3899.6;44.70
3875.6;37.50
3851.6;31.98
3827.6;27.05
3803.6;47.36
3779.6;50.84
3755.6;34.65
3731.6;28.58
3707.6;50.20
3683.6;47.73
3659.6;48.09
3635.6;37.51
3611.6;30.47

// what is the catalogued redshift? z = 0.00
